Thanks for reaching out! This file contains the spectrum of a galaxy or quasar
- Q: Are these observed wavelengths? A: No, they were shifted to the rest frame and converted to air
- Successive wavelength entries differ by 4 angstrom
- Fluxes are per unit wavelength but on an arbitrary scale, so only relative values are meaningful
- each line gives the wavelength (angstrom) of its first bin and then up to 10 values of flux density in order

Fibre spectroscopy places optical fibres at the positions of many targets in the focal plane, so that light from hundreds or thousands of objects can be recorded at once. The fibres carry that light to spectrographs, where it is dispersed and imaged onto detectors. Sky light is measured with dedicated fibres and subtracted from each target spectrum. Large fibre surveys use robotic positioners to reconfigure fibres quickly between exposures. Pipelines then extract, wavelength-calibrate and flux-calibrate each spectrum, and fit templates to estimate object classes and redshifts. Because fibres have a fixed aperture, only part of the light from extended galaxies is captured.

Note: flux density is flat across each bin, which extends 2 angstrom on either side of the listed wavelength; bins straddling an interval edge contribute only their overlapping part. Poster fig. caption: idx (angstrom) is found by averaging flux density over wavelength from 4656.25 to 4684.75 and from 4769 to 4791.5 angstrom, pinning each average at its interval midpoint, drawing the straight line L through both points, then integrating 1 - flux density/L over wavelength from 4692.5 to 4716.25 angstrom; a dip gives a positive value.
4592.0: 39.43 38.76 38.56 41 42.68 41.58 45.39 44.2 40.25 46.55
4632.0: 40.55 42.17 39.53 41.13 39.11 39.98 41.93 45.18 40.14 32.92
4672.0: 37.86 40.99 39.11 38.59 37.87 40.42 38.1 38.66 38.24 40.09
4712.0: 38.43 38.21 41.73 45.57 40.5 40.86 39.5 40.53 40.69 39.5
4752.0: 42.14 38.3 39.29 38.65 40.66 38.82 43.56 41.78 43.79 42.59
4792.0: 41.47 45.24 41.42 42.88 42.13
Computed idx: 0.87 angstrom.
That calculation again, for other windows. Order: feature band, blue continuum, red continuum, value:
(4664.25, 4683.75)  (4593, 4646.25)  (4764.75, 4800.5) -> 1.8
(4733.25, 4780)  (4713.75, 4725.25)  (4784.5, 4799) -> 2.3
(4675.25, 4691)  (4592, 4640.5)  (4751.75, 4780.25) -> 0.8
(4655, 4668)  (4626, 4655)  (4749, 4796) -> 0.1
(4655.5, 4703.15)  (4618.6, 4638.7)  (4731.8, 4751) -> 2.7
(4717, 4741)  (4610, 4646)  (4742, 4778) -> -0.4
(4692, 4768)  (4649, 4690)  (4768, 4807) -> 1.7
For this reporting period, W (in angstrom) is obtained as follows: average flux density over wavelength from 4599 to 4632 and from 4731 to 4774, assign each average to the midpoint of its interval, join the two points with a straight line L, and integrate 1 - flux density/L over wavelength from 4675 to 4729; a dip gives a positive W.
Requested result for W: 1.5 angstrom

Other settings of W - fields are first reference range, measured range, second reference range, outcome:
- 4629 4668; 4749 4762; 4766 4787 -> 0.54 angstrom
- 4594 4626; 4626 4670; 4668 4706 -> -0.82 angstrom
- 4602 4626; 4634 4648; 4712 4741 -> 0.47 angstrom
